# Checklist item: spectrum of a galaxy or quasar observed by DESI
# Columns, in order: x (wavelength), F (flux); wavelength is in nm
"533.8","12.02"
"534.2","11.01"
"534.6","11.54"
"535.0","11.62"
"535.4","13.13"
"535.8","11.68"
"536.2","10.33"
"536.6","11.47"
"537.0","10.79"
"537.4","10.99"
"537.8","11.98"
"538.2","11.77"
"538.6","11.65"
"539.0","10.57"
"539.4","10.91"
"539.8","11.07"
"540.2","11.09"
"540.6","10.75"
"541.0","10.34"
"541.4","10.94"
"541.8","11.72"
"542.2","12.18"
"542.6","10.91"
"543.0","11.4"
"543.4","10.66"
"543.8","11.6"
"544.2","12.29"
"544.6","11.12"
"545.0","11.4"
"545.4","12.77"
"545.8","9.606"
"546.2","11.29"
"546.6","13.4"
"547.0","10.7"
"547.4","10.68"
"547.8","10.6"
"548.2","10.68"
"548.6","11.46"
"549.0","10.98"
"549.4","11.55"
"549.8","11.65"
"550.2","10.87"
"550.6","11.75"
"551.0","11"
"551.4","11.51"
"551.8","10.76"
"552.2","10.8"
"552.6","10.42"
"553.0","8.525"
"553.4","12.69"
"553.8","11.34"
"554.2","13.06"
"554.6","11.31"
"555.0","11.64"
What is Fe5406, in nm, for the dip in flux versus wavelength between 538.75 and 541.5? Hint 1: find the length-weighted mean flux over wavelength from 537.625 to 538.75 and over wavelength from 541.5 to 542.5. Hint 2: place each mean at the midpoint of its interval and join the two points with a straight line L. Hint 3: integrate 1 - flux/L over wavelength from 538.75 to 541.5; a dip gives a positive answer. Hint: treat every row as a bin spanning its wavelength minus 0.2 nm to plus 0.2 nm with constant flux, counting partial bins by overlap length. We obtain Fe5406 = 0.223 nm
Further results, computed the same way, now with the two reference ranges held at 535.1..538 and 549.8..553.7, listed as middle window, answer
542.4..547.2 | -0.10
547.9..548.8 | 0.01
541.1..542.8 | -0.01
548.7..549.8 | -0.03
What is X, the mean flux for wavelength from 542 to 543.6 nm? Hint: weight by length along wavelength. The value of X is 11.3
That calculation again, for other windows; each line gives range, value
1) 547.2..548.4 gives 10.7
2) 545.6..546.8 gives 11.4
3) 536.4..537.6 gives 11.1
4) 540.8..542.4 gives 11.3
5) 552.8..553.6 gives 10.6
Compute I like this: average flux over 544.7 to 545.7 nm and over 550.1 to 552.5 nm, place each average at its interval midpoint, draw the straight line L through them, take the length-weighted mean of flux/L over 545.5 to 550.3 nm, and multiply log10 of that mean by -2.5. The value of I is 0.03 mag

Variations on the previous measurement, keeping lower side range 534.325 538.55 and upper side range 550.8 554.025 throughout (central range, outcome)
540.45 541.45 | 0.07 mag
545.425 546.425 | 0.02 mag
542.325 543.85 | 0.01 mag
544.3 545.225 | -0.02 mag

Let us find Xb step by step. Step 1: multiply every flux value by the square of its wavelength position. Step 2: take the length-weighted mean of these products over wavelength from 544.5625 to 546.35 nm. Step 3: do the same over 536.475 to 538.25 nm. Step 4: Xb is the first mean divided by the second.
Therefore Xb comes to 1.0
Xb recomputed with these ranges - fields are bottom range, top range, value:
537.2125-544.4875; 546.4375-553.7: 1.02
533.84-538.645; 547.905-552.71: 1.02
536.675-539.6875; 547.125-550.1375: 1.02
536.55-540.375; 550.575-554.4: 1.05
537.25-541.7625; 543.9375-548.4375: 1.04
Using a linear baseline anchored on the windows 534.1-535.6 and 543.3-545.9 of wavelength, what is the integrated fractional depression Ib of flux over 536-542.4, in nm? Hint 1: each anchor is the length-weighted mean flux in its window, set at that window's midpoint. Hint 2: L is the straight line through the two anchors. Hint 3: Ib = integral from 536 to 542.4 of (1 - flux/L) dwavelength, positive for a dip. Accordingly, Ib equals 0.29 nm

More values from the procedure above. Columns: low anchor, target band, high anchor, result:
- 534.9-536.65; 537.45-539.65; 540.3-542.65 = 0.01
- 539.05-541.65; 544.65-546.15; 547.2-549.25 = -0.05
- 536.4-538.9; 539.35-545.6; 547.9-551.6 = 0.01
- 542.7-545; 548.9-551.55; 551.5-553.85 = -0.10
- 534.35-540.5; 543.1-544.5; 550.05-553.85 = -0.04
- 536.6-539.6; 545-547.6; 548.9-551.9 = -0.03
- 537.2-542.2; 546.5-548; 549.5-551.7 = 0.01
